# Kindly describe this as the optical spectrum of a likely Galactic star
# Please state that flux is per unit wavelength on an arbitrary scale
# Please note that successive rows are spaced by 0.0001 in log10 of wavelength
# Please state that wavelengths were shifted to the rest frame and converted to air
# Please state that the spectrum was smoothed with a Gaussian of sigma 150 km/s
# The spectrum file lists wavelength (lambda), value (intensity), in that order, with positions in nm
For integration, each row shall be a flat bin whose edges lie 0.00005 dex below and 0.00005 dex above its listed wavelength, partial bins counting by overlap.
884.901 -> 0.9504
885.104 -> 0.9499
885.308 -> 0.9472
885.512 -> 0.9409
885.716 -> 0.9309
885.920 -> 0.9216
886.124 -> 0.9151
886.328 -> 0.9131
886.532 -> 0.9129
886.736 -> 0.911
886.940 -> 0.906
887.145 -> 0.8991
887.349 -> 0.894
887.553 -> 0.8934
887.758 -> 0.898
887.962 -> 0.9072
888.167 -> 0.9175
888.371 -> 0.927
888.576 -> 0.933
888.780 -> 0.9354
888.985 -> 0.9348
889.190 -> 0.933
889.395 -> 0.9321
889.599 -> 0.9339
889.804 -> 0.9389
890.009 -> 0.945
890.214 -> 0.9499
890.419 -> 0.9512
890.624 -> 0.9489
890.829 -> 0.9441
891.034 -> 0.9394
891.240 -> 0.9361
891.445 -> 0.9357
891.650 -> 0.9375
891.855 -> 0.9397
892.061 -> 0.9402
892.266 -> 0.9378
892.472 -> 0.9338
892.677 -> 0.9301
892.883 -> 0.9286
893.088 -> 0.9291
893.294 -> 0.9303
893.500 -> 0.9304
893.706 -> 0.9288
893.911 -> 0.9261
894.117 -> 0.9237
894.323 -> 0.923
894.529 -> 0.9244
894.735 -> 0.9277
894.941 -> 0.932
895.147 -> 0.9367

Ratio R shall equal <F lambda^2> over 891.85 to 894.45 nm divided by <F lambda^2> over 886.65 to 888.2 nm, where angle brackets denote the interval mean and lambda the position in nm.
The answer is 1.04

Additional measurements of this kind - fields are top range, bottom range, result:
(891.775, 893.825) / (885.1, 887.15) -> 1.03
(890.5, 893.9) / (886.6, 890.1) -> 1.03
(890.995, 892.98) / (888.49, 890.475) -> 1.00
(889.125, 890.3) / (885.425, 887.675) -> 1.04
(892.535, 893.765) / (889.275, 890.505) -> 0.99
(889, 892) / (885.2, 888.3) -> 1.04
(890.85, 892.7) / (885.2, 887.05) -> 1.03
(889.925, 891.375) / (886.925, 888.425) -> 1.05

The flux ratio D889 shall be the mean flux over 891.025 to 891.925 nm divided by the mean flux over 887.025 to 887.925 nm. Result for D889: 1.05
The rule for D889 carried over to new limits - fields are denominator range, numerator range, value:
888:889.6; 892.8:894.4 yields 1.00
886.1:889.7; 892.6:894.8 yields 1.01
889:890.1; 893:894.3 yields 0.99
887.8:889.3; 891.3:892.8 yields 1.01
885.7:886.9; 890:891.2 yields 1.03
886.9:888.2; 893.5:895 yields 1.03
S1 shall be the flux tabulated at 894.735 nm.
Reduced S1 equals 0.9277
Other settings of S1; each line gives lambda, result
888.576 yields 0.933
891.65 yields 0.9375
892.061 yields 0.9402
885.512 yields 0.9409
